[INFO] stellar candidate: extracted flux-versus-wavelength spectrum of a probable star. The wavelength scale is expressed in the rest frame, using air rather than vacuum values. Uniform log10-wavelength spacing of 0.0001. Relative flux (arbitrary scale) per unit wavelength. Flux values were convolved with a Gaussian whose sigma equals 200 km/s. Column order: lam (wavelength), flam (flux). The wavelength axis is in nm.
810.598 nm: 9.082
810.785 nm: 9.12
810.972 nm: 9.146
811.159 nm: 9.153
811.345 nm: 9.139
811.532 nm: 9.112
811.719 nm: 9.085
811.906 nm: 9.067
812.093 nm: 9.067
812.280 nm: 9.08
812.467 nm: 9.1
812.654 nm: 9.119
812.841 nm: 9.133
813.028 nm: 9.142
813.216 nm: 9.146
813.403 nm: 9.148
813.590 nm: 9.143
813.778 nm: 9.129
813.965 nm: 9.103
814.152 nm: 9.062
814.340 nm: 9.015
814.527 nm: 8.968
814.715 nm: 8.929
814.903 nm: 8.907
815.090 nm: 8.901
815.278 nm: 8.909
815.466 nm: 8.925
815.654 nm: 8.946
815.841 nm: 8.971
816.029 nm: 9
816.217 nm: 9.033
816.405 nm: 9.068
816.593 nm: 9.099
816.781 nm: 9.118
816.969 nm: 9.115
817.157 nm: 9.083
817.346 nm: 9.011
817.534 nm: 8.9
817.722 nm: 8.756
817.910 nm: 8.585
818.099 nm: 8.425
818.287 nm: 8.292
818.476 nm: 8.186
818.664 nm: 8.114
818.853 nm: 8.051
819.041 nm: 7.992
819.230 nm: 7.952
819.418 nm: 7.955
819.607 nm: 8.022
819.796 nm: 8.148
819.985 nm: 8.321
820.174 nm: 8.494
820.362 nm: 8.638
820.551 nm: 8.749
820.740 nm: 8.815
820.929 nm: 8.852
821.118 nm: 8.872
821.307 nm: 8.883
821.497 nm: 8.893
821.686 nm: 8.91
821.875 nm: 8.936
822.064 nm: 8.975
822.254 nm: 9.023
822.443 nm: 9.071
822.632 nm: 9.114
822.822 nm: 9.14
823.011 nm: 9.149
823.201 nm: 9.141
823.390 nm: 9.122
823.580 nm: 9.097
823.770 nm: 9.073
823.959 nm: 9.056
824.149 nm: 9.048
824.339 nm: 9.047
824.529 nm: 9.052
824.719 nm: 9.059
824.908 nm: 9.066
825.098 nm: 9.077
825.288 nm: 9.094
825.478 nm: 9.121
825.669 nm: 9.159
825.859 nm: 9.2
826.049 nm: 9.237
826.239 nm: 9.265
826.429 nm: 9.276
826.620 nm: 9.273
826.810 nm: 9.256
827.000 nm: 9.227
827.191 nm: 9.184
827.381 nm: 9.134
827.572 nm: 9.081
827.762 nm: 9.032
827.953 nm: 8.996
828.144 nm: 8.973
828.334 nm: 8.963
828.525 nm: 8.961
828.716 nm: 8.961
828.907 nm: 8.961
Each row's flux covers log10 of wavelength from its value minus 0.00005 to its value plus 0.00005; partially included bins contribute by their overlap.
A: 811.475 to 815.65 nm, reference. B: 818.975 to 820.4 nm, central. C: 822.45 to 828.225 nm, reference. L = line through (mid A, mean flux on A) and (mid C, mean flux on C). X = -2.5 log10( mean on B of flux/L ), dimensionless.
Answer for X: 0.11 mag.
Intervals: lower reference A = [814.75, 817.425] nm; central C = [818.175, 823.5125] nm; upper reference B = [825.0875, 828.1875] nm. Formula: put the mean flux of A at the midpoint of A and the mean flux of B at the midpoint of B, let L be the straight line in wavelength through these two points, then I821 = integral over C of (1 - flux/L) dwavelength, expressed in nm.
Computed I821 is 0.26 nm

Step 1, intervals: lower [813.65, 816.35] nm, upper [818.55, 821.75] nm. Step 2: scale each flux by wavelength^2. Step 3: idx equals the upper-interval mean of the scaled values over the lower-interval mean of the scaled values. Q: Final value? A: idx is 1.0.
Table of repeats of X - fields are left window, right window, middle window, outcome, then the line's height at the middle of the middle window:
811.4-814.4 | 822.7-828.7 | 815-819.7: 0.055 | 9.11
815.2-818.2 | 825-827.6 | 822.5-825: 0.003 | 9.12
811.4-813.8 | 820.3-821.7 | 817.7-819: 0.076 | 8.91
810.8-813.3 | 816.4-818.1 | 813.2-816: 0.002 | 9.02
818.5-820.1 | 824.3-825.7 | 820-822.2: -0.052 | 8.4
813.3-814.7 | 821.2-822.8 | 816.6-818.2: 0.018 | 9.03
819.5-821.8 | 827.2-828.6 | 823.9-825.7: -0.026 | 8.86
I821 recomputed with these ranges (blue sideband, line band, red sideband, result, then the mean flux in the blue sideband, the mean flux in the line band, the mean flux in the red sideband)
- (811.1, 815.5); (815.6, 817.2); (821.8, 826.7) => 0.00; 9.06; 9.05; 9.11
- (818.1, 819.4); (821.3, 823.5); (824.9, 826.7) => -0.09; 8.12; 9.03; 9.18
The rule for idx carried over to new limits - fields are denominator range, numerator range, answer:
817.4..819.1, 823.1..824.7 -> 1.10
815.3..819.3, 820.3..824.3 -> 1.04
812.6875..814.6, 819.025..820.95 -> 0.93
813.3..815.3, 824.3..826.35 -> 1.04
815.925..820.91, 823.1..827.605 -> 1.08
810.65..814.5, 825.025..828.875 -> 1.04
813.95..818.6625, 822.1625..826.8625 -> 1.05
